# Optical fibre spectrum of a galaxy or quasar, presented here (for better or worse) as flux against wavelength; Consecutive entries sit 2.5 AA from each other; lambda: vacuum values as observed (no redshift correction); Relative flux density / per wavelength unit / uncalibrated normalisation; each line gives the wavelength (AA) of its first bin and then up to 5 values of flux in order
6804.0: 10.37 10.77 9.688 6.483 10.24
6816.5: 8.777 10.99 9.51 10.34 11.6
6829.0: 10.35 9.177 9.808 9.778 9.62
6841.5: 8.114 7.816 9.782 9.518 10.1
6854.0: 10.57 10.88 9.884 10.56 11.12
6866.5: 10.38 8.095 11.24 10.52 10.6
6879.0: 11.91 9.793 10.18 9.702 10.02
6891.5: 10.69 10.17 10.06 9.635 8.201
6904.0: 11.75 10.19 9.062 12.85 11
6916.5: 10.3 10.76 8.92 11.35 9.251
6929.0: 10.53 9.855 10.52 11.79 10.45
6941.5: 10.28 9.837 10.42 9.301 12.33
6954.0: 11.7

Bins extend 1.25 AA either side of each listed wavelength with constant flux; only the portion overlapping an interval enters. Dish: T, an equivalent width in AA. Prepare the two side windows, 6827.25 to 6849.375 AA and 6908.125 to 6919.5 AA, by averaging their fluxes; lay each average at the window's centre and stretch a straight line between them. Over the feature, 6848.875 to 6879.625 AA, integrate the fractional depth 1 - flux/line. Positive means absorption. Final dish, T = -1.66 AA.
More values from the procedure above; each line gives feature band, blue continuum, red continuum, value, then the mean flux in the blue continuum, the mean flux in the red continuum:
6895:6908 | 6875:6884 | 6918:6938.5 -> 0.7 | 10.7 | 10.4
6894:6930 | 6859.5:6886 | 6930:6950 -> 0.3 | 10.4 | 10.3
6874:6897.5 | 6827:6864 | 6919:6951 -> -0.8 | 9.8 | 10.3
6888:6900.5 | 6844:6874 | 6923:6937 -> 0.3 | 10.1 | 10.5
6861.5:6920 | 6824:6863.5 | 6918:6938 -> -1.2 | 9.88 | 10.4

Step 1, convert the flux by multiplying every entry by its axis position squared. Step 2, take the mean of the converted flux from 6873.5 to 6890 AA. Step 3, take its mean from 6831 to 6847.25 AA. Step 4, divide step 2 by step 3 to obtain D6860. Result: 1.15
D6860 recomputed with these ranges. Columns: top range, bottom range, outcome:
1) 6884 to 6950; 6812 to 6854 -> 1.09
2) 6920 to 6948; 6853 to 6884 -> 1.00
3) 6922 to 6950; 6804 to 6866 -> 1.08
